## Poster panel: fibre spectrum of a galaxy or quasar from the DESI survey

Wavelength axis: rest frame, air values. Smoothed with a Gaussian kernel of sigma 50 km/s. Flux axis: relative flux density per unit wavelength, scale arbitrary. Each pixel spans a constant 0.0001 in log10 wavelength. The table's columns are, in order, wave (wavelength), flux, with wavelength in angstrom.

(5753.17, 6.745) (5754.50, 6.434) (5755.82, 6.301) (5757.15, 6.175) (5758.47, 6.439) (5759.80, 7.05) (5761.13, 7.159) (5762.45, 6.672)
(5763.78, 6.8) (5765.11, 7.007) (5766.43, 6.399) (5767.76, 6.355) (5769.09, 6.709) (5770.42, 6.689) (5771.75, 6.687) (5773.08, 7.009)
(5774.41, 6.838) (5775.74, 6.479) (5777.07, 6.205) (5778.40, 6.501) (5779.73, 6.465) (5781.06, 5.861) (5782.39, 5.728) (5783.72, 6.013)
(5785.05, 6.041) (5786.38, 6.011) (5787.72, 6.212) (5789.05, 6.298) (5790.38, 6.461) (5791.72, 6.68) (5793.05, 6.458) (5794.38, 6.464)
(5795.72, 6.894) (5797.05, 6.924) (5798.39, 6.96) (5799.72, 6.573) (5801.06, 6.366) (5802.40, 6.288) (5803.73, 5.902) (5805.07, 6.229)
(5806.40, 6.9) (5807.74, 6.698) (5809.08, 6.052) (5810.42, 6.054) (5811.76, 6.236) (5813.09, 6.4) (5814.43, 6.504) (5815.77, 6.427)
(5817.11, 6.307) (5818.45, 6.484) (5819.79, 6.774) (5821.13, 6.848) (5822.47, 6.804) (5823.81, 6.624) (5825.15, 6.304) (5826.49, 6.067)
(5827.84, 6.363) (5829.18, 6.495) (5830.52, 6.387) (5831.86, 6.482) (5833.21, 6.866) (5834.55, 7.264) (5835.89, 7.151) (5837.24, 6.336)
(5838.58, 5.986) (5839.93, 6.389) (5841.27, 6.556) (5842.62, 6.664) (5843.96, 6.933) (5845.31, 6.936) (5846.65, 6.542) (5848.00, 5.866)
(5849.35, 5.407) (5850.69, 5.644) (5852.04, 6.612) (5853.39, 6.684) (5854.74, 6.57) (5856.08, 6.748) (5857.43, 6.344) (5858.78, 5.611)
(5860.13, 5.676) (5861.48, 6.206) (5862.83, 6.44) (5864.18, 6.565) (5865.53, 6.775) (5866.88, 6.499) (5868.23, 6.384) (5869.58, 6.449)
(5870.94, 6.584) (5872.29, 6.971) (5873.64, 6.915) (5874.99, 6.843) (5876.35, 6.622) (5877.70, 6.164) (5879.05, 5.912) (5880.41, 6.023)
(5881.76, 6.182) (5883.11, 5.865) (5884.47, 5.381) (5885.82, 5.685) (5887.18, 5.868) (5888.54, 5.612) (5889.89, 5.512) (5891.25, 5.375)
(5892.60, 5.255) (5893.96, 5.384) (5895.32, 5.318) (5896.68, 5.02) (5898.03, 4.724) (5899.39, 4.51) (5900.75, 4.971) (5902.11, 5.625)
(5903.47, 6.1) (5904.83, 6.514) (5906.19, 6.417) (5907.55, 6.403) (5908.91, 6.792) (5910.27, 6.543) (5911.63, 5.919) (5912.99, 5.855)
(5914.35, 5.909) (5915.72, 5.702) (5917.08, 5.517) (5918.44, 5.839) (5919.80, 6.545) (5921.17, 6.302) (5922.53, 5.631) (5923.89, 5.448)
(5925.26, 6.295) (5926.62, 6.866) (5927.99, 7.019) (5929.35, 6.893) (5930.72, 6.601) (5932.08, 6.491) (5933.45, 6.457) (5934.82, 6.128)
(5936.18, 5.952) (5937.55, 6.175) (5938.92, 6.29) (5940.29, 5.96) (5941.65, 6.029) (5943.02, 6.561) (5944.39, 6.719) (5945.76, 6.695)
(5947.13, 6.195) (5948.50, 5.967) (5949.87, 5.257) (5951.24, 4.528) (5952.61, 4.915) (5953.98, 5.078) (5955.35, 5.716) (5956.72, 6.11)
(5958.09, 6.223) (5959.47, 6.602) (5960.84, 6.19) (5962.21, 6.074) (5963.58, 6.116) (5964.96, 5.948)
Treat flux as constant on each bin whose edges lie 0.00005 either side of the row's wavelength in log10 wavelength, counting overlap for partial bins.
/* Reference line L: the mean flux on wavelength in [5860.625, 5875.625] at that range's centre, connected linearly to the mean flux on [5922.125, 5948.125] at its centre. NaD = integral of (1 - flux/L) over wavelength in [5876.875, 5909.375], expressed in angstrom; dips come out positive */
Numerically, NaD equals 4.0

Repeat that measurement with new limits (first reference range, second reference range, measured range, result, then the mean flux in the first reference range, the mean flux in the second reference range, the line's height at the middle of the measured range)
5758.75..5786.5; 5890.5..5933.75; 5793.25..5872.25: -2.4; 6.52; 5.94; 6.27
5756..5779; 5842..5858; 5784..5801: 0.2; 6.65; 6.41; 6.58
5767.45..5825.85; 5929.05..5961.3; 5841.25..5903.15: 2.1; 6.45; 6.06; 6.25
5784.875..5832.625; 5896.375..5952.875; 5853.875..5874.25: -0.7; 6.45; 6.02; 6.24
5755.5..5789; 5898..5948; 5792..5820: -0.3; 6.47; 6.14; 6.4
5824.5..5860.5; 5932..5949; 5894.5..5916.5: 1.9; 6.41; 6.27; 6.32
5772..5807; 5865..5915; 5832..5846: -1.1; 6.42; 5.97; 6.2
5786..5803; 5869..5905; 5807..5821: -0.1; 6.51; 5.82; 6.37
